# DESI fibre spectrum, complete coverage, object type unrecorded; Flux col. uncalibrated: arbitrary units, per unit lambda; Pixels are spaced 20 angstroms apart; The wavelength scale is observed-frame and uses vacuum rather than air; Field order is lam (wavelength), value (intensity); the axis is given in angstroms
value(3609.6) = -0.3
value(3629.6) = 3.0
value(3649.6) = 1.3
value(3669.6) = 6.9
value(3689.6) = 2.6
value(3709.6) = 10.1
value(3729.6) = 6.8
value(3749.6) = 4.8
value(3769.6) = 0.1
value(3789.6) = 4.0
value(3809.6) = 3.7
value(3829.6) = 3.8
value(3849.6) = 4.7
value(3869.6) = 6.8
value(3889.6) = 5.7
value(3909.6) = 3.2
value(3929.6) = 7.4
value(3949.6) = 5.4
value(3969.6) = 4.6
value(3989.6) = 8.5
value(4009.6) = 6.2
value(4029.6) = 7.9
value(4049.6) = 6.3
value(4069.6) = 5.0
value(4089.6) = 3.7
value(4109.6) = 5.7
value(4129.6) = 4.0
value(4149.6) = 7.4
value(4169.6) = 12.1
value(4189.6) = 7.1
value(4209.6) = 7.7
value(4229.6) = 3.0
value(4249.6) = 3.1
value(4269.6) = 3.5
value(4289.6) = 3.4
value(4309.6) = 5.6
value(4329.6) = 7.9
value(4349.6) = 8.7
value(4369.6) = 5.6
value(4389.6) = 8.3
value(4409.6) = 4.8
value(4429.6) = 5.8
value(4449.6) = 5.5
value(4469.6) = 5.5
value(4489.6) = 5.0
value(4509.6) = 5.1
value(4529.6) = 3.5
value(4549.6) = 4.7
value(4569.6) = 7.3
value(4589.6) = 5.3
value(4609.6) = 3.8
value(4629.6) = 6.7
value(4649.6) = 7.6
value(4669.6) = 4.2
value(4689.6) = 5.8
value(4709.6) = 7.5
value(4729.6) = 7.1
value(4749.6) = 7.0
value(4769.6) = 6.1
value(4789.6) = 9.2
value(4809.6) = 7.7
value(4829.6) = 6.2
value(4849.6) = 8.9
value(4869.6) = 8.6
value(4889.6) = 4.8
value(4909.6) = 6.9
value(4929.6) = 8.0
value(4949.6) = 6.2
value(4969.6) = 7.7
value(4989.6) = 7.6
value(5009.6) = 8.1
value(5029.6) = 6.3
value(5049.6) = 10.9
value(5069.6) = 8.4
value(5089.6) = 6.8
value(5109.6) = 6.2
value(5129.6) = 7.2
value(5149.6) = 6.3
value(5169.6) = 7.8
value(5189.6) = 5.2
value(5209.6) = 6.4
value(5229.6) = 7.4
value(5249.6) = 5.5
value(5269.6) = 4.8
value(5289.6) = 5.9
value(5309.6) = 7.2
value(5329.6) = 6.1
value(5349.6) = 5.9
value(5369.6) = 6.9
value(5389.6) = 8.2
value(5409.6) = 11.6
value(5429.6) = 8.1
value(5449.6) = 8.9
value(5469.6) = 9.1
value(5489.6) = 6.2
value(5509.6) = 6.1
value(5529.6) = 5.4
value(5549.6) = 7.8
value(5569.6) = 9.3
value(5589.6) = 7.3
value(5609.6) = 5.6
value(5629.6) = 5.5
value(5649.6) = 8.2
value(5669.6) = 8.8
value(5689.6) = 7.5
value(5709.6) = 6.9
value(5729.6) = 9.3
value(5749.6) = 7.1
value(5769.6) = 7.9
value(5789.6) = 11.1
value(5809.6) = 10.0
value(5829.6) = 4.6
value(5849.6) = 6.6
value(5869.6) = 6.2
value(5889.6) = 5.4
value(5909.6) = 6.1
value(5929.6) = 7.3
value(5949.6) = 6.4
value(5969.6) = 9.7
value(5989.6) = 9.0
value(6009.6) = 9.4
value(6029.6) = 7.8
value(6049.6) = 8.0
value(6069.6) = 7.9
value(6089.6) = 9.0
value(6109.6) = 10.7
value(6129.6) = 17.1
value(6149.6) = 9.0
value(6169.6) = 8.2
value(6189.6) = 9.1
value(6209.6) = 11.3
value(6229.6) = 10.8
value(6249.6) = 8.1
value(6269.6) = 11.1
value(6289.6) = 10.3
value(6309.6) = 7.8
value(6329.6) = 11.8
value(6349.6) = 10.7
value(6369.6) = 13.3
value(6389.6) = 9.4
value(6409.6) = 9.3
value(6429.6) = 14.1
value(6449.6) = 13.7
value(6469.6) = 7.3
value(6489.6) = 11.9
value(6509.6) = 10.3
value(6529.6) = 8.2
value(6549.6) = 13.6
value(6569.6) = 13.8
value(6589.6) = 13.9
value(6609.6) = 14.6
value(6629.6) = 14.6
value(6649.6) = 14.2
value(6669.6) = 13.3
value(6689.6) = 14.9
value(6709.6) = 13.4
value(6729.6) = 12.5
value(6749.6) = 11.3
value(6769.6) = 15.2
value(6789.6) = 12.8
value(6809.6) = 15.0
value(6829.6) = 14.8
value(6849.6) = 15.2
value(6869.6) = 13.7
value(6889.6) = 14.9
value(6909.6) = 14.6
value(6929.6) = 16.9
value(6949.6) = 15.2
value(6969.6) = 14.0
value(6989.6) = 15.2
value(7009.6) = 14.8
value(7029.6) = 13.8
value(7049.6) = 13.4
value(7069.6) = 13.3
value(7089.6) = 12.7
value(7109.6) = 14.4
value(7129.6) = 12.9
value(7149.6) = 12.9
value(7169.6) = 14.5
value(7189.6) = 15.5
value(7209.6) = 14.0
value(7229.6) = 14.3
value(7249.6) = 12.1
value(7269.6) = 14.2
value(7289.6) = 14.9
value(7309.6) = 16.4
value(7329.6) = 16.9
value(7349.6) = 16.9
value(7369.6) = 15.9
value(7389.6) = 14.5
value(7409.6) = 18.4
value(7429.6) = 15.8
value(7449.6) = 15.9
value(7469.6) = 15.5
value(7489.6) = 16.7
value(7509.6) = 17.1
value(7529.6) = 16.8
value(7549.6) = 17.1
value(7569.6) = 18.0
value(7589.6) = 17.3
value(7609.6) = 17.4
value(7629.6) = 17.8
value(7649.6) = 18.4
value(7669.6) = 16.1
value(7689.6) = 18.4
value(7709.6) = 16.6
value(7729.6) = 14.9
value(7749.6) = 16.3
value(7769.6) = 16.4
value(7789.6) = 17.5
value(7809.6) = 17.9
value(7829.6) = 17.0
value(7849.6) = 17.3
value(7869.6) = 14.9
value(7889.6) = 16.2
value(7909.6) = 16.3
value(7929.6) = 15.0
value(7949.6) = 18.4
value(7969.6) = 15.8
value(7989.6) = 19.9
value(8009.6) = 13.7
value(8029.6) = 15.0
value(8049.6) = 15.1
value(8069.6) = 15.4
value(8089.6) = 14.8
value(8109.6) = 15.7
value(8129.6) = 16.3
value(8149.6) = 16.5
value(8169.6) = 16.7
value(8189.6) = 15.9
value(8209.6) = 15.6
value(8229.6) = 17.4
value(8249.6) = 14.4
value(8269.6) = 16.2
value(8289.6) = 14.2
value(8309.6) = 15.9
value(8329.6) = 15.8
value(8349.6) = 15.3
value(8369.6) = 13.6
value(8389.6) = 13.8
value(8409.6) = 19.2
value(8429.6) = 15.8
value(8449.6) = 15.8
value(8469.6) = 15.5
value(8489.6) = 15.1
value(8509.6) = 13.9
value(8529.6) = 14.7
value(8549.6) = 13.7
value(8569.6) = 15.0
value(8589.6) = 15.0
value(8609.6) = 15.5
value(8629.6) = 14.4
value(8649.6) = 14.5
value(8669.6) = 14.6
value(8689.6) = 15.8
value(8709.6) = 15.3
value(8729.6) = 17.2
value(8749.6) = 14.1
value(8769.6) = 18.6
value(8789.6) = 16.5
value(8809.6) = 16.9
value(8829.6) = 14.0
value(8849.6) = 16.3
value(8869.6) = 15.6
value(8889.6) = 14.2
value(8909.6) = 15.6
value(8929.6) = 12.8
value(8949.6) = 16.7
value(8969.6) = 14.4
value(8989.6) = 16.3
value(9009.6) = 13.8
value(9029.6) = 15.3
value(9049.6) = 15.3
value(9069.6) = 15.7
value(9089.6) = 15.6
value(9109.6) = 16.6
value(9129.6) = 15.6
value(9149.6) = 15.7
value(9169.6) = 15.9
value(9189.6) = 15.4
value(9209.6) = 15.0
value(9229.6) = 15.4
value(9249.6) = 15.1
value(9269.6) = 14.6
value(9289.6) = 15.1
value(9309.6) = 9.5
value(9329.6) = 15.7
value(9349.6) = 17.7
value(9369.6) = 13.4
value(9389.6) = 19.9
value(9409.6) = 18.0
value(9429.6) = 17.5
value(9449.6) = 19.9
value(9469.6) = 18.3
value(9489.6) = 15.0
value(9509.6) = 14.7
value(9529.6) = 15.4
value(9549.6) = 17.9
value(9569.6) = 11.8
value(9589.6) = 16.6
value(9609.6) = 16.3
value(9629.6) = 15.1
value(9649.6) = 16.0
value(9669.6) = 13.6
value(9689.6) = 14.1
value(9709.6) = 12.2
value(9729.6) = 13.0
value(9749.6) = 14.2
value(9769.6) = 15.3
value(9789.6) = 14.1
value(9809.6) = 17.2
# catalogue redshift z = 0.64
